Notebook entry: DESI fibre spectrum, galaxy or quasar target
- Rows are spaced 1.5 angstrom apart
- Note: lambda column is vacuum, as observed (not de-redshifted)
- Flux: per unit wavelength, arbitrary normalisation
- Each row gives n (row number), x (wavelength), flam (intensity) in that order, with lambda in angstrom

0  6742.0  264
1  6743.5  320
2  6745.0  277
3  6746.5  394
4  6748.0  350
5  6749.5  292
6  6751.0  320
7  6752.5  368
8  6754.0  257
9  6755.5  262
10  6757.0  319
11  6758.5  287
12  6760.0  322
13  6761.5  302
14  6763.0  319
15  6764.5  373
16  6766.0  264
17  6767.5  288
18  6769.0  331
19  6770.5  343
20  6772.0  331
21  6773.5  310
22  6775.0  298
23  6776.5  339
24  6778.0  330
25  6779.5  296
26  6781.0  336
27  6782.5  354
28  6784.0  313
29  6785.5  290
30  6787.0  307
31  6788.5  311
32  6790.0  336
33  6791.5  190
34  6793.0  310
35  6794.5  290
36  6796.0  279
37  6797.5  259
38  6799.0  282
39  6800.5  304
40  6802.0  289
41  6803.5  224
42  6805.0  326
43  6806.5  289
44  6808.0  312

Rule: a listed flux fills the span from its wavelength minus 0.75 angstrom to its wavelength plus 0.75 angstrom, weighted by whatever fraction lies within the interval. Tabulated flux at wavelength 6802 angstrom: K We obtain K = 289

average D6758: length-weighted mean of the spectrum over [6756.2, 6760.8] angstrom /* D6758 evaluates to 309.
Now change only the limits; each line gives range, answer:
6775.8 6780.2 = 322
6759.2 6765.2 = 328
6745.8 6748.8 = 370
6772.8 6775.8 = 304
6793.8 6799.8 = 278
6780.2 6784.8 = 333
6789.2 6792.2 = 265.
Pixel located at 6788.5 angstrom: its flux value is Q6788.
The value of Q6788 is 311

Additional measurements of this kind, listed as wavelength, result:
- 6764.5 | 373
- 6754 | 257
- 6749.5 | 292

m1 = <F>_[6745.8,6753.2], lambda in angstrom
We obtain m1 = 344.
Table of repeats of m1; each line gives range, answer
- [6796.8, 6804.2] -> 272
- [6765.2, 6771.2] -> 307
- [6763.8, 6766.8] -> 317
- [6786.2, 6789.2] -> 309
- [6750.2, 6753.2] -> 343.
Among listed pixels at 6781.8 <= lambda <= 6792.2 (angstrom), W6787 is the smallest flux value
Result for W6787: 190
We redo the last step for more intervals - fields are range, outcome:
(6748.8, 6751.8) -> 292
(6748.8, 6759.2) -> 257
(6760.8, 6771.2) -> 264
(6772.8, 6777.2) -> 298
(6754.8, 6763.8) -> 262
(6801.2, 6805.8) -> 224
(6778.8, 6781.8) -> 296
